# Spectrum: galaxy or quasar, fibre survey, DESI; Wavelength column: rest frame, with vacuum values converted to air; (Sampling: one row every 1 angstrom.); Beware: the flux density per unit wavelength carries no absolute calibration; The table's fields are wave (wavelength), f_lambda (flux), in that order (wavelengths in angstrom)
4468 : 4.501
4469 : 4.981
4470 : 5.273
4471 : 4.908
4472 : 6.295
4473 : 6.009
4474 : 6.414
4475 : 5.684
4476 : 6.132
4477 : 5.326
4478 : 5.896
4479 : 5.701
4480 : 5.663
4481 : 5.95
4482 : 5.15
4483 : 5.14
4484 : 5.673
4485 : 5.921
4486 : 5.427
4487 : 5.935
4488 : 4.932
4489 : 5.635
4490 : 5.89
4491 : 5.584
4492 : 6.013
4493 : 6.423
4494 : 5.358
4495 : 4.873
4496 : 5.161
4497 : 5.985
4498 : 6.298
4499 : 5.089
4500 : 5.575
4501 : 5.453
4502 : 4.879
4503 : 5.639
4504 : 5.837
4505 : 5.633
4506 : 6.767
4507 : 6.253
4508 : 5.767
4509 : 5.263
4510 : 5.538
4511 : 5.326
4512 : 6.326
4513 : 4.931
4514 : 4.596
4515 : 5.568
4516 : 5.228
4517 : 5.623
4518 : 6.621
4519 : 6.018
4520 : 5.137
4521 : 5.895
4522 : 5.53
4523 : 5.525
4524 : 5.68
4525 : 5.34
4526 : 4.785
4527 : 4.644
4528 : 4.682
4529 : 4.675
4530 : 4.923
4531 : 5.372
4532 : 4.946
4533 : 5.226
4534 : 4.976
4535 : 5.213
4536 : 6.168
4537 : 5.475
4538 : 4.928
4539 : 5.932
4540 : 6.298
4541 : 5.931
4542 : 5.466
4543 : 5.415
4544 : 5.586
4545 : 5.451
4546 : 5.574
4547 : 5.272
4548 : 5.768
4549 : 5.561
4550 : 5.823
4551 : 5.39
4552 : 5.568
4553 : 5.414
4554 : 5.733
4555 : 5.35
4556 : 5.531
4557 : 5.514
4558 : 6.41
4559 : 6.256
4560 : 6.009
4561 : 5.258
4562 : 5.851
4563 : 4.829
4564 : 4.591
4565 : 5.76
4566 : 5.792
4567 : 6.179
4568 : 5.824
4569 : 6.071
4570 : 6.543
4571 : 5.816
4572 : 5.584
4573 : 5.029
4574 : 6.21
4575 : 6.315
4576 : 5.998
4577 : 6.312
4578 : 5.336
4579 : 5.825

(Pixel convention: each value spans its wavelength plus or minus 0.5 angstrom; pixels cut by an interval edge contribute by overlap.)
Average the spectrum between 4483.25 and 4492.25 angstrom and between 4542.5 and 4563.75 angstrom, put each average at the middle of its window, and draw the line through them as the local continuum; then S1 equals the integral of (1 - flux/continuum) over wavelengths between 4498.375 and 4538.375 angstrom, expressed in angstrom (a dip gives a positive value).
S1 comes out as 1.33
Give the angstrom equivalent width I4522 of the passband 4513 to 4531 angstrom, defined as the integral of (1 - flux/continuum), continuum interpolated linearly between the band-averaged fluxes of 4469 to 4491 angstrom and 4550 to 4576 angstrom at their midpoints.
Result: 1.18 angstrom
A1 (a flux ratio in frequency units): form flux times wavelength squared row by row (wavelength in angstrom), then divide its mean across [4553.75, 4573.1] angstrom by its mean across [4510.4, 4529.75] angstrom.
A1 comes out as 1.08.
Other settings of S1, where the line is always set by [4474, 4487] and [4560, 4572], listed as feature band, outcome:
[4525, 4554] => 1.6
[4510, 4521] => 0.3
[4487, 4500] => 0.2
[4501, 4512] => 0.0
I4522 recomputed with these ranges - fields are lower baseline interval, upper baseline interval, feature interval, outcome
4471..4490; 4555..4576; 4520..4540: 1.6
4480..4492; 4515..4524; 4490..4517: 0.2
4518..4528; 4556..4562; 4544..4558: 0.5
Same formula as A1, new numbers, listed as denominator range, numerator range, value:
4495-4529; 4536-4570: 1.04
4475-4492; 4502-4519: 1.02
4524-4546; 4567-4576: 1.13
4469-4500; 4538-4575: 1.04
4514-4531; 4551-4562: 1.08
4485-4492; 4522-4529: 0.92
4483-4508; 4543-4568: 1.02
